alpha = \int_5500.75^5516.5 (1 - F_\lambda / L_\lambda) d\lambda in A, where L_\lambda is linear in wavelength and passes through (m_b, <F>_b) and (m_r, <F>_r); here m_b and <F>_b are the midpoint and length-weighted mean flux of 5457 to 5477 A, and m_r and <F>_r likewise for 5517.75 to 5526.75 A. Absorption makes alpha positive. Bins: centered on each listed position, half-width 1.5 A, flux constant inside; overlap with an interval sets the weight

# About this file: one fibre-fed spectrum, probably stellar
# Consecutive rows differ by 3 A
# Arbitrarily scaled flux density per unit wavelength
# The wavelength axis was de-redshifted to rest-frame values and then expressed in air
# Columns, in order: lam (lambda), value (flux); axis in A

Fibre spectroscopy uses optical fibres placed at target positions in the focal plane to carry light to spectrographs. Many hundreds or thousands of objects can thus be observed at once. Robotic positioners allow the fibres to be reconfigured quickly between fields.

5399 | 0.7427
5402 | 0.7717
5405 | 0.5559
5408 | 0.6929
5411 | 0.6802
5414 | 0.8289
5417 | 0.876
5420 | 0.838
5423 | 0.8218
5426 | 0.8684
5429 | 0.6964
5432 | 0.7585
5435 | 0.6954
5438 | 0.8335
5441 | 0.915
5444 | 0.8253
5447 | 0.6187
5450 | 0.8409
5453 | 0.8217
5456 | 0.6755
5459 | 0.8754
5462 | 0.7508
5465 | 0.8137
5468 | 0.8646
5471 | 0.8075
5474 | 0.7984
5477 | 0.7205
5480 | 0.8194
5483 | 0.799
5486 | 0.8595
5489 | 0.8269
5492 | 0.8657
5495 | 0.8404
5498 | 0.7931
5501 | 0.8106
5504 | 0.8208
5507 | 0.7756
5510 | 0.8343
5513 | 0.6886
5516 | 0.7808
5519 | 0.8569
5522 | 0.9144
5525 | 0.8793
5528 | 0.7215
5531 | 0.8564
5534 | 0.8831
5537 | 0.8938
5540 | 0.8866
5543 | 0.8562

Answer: 1.43 A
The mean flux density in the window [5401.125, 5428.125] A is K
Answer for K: 0.769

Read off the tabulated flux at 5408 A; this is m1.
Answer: 0.6929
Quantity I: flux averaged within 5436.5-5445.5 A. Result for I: 0.858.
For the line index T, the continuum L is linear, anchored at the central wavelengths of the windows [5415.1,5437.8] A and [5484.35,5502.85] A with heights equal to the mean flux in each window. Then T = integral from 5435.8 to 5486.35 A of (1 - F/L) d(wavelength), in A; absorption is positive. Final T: 0.9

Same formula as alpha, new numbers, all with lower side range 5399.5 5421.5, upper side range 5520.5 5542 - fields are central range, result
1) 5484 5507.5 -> 0.1 A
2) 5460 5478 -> 0.1 A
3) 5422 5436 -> -0.1 A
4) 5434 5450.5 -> -0.2 A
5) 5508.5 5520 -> 0.8 A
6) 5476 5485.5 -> 0.3 A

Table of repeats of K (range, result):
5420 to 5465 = 0.788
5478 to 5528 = 0.819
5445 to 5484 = 0.785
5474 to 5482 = 0.777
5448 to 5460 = 0.793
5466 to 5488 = 0.81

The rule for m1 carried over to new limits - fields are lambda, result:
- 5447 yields 0.6187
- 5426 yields 0.8684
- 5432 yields 0.7585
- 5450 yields 0.8409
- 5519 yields 0.8569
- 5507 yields 0.7756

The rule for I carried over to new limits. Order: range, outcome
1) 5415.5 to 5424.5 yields 0.845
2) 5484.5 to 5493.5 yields 0.851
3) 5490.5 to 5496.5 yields 0.853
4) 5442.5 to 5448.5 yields 0.722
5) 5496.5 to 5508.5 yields 0.8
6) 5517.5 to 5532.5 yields 0.846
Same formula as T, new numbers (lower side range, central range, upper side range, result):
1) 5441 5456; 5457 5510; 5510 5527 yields -0.82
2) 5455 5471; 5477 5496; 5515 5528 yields -0.17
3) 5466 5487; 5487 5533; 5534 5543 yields 1.62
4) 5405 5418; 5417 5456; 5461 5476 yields -1.23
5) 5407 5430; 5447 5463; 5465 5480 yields 0.41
